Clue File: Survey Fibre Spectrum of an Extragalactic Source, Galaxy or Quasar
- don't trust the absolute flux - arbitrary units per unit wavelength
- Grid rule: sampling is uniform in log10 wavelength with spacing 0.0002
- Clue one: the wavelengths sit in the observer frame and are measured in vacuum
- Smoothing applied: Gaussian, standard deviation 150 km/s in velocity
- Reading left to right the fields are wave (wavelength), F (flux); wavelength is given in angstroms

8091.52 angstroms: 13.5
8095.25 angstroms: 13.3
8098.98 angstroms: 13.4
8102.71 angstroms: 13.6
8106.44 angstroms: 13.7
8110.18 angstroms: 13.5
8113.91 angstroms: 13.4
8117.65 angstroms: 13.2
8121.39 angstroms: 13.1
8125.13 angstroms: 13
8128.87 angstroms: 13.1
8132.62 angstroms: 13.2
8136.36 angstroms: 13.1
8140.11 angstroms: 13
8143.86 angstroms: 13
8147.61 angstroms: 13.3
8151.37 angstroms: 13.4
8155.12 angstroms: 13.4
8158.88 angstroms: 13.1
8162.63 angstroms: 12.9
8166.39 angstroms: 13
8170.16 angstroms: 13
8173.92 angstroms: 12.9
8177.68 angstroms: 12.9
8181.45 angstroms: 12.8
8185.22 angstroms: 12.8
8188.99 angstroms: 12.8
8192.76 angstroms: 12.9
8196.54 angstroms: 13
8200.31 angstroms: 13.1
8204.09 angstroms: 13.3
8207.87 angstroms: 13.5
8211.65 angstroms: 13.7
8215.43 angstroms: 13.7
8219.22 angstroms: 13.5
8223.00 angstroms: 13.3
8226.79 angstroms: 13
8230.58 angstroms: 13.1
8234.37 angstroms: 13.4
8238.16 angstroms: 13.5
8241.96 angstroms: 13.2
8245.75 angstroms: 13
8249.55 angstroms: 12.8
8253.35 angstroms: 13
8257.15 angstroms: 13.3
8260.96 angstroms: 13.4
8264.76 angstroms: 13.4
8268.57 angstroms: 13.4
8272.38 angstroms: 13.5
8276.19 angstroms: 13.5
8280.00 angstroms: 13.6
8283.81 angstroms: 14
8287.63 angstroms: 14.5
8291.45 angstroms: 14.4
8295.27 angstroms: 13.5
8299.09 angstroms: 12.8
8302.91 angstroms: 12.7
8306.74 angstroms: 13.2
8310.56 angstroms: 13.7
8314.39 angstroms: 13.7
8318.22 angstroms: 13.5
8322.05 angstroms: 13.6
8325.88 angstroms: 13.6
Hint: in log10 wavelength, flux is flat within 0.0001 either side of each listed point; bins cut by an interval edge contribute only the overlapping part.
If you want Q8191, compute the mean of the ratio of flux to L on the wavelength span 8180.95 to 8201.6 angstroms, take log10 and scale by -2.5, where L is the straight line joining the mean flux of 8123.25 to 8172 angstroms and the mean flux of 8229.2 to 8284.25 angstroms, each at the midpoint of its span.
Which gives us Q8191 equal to 0.02 mag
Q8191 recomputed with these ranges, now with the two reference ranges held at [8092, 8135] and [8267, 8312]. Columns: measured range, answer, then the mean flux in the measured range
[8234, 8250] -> 0.02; 13.2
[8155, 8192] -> 0.04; 12.9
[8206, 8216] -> -0.01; 13.6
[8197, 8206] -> 0.02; 13.2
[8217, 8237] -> 0.02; 13.3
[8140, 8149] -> 0.02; 13.1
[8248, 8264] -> 0.03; 13.2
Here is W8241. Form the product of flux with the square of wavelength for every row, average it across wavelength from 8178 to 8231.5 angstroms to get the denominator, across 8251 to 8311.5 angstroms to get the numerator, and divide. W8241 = 1.0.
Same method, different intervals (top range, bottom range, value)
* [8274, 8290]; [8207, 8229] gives 1.05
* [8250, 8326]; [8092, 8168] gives 1.06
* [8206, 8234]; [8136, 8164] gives 1.04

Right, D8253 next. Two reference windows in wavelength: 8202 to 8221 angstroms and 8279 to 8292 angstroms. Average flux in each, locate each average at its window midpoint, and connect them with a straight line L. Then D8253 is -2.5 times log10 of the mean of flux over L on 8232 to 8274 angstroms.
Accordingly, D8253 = 0.05 mag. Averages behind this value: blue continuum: 13.5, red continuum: 14.1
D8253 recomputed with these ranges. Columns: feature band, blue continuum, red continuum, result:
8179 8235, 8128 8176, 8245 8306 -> 0.01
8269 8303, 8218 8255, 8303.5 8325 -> -0.02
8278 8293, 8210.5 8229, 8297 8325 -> -0.06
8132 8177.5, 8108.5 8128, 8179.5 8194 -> -0.01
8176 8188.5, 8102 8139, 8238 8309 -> 0.04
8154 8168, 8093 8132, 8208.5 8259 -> 0.02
